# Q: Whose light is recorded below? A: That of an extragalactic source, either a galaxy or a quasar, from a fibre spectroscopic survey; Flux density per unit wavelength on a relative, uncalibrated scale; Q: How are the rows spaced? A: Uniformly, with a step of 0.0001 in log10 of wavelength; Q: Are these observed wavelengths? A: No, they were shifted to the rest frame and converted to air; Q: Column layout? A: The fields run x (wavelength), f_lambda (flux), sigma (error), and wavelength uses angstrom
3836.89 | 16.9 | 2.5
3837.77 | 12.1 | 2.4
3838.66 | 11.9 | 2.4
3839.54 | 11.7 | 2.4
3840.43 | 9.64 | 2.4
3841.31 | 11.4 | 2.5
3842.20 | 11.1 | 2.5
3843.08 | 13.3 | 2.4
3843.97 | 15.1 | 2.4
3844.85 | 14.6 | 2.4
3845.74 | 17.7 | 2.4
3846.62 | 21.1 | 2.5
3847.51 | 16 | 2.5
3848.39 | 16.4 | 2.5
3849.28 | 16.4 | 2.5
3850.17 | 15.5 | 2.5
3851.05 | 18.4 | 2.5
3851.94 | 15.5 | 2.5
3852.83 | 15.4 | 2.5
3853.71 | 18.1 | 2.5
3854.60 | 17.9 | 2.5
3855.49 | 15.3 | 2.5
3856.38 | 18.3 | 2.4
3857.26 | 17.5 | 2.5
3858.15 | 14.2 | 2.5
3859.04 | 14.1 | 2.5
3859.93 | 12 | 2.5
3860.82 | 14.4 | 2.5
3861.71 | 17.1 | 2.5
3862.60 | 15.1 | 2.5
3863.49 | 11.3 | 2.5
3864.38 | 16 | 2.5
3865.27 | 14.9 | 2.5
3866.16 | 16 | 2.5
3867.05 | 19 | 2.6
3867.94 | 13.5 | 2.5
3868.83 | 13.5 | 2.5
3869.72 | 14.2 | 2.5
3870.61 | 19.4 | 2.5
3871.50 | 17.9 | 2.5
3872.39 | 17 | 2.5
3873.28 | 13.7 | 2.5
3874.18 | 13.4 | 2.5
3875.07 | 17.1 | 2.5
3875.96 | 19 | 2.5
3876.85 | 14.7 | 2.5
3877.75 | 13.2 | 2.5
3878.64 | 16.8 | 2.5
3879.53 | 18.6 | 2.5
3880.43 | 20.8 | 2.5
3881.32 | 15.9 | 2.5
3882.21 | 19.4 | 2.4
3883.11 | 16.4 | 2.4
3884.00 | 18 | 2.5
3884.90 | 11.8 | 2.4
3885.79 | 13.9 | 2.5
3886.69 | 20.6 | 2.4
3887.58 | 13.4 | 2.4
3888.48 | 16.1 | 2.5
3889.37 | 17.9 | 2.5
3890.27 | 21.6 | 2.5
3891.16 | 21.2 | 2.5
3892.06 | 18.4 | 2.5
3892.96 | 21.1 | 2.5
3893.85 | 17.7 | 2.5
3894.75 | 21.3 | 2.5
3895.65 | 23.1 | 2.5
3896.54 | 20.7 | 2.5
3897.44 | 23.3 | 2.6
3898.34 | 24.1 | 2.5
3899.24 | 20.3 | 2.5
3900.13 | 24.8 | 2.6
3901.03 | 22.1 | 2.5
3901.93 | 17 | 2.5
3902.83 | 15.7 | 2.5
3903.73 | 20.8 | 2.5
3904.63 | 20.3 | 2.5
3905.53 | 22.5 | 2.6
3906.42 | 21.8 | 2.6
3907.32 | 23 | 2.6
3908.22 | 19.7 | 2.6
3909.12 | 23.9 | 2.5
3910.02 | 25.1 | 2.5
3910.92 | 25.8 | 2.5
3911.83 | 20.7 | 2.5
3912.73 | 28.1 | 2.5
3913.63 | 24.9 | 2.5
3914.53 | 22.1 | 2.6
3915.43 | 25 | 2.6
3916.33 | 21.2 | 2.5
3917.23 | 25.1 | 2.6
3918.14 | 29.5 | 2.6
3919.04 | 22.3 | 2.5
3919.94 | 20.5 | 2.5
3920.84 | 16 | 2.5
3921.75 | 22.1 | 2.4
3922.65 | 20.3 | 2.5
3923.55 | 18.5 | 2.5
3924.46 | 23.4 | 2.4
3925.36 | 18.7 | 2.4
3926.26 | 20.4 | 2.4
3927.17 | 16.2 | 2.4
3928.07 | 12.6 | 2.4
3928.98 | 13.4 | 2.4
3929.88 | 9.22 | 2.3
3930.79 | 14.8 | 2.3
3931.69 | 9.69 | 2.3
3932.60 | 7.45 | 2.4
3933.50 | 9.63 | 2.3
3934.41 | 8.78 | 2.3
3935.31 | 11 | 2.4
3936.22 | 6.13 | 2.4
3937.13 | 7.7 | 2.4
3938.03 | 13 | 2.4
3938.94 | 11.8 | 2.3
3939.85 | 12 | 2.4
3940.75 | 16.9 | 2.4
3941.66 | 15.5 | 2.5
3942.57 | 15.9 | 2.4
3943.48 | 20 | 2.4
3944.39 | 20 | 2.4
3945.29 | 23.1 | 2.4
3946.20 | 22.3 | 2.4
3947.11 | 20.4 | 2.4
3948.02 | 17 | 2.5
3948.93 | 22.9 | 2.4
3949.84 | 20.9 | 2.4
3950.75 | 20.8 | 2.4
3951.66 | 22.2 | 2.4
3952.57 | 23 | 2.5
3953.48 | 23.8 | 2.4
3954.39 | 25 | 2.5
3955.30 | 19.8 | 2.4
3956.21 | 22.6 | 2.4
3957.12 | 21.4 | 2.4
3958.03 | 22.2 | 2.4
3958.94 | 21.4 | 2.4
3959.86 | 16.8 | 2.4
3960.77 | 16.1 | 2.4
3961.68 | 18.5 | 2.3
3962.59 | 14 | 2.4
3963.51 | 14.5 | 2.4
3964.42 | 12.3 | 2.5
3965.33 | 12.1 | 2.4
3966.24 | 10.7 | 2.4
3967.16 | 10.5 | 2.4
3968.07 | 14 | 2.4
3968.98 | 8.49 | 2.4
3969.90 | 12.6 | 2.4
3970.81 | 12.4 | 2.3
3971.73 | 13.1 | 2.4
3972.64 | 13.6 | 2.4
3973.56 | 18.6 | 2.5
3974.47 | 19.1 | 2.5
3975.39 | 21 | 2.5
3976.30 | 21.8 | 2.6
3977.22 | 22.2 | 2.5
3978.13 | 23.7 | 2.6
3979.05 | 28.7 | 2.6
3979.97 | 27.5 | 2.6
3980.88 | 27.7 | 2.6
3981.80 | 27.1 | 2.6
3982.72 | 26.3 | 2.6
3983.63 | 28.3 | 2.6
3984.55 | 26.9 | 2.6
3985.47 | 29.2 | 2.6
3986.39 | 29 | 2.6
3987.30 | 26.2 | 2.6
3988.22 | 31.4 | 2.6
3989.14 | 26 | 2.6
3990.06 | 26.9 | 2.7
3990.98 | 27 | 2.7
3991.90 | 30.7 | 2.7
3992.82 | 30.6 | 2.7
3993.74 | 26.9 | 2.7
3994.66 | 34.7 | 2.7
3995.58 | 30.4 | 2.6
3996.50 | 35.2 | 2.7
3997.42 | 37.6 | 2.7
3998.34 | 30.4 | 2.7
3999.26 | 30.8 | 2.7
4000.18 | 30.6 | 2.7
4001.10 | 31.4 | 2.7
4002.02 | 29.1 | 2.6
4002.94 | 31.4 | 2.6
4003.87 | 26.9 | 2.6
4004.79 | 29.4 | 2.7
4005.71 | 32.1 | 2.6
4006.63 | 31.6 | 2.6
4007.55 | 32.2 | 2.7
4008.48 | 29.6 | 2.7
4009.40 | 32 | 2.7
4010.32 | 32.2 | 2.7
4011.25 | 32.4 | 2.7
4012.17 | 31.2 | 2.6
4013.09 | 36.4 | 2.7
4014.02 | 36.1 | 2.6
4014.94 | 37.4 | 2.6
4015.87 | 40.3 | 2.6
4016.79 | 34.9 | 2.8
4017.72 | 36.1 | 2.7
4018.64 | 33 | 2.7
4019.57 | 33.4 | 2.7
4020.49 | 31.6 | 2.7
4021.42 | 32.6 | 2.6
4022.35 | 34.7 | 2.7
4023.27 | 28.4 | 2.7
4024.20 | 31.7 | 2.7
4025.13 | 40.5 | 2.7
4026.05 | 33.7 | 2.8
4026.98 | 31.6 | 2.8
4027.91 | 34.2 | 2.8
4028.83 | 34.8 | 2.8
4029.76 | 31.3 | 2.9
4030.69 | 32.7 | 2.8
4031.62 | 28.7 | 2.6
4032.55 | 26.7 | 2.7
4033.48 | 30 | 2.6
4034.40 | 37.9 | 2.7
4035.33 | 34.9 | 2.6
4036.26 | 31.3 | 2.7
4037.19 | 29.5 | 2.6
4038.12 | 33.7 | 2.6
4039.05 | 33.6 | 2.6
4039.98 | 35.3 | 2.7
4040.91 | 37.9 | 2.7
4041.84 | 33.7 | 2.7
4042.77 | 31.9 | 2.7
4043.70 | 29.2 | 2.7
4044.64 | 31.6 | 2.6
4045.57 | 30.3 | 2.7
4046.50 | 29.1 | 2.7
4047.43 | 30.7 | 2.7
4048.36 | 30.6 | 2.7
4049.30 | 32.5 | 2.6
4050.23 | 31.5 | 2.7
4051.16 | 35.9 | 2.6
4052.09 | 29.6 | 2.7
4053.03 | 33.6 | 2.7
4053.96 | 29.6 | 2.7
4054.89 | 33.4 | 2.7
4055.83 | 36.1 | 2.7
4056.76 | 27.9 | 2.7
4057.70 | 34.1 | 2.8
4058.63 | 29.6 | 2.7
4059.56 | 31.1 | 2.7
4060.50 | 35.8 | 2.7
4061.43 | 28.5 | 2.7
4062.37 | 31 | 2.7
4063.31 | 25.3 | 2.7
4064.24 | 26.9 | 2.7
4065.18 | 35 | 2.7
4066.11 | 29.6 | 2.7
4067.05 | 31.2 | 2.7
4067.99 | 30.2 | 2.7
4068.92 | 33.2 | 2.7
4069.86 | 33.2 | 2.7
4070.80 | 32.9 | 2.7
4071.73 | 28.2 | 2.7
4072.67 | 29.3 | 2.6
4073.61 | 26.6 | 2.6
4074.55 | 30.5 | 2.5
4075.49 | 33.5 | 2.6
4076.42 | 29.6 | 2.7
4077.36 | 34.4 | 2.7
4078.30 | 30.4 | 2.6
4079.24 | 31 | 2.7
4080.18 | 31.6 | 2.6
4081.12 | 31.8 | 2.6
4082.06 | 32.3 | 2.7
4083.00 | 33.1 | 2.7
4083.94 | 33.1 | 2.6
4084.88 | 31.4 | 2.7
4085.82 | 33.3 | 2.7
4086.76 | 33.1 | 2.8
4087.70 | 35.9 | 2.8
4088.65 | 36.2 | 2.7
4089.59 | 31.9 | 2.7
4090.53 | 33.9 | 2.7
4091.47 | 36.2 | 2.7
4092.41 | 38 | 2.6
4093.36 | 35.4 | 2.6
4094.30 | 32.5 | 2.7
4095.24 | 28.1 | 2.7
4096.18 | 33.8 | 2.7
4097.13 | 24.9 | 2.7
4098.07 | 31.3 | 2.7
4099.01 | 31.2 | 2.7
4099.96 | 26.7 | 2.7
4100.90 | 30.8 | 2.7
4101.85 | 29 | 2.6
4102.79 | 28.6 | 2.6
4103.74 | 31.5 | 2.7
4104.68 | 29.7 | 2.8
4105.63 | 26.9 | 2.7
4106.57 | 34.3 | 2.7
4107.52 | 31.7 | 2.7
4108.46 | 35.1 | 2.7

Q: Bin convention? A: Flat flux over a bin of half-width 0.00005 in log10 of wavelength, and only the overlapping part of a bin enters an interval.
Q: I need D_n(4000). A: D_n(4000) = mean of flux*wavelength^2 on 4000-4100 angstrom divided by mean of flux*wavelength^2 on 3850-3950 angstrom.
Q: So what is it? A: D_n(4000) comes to 1.9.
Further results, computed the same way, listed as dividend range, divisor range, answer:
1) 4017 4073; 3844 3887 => 2.17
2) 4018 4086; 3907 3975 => 1.90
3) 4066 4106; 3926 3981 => 2.00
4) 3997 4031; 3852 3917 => 1.90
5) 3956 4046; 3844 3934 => 1.63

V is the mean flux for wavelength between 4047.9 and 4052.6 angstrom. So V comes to 32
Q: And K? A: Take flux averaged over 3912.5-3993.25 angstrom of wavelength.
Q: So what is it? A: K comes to 19.5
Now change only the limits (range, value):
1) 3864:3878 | 15.8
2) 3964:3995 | 22.3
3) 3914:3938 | 16.6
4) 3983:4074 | 31.7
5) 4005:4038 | 33.1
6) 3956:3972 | 15.1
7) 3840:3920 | 18.2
